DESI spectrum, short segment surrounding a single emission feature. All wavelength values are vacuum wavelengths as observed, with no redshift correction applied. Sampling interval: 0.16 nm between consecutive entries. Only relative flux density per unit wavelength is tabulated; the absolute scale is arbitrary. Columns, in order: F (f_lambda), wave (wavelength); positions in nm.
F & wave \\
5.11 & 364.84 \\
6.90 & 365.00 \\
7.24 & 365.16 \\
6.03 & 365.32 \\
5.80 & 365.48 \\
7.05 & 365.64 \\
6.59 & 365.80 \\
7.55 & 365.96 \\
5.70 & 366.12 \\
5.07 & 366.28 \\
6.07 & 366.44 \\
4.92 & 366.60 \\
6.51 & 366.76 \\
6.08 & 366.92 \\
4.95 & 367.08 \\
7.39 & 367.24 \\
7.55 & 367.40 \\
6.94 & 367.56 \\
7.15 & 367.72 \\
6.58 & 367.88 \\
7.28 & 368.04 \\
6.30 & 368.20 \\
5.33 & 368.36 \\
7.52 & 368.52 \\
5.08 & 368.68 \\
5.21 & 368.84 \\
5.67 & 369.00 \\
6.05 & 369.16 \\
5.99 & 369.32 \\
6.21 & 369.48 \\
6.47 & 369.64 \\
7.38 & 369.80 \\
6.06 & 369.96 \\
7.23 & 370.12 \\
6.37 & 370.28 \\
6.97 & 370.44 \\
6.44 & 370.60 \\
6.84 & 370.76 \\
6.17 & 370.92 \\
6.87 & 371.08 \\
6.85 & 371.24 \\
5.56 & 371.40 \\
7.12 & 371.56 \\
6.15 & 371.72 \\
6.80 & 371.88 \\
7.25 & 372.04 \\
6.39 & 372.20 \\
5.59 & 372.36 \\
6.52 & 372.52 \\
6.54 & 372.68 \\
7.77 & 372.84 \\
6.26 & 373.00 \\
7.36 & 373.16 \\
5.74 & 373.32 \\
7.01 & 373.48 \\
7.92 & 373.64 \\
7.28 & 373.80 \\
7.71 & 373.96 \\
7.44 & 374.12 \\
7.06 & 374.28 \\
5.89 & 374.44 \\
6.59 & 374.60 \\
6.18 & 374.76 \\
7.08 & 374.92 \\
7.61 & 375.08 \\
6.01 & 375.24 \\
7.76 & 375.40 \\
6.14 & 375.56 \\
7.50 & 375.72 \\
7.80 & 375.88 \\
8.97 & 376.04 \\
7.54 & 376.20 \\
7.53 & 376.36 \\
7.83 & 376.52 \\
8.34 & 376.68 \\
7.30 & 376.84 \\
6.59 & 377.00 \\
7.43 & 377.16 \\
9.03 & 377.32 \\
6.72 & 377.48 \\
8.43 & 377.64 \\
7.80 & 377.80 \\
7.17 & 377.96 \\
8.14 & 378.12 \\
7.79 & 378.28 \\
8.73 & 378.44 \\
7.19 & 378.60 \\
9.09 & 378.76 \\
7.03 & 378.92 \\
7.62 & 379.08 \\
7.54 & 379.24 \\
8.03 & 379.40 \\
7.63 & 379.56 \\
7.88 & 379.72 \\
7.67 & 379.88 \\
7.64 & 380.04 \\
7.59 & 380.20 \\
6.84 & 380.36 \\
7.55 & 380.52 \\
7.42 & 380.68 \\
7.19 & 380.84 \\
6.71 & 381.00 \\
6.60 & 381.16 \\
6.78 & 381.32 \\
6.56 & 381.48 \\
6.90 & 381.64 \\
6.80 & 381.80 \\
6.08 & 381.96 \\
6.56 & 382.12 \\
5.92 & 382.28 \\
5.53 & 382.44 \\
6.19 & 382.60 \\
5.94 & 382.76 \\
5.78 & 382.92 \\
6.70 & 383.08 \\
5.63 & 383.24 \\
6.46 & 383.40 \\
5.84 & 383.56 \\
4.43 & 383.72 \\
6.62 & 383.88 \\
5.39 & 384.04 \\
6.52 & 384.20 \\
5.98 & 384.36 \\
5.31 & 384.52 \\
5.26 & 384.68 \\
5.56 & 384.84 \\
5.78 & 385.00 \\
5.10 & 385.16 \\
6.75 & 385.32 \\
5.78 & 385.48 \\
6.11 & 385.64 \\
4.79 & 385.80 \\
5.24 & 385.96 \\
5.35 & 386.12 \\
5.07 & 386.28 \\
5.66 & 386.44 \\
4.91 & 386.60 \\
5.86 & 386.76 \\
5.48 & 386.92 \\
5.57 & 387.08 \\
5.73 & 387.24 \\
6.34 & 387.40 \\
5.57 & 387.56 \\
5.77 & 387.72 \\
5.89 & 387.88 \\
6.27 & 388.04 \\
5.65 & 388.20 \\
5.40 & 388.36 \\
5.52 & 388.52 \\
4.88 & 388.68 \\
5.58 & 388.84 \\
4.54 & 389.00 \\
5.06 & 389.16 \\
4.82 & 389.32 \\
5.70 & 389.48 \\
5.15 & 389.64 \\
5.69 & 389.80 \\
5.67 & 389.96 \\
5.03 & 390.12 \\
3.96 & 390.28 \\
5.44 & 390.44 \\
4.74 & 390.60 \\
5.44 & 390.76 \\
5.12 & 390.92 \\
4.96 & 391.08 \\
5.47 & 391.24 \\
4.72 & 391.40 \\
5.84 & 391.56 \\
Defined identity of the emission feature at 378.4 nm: C III] 1909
